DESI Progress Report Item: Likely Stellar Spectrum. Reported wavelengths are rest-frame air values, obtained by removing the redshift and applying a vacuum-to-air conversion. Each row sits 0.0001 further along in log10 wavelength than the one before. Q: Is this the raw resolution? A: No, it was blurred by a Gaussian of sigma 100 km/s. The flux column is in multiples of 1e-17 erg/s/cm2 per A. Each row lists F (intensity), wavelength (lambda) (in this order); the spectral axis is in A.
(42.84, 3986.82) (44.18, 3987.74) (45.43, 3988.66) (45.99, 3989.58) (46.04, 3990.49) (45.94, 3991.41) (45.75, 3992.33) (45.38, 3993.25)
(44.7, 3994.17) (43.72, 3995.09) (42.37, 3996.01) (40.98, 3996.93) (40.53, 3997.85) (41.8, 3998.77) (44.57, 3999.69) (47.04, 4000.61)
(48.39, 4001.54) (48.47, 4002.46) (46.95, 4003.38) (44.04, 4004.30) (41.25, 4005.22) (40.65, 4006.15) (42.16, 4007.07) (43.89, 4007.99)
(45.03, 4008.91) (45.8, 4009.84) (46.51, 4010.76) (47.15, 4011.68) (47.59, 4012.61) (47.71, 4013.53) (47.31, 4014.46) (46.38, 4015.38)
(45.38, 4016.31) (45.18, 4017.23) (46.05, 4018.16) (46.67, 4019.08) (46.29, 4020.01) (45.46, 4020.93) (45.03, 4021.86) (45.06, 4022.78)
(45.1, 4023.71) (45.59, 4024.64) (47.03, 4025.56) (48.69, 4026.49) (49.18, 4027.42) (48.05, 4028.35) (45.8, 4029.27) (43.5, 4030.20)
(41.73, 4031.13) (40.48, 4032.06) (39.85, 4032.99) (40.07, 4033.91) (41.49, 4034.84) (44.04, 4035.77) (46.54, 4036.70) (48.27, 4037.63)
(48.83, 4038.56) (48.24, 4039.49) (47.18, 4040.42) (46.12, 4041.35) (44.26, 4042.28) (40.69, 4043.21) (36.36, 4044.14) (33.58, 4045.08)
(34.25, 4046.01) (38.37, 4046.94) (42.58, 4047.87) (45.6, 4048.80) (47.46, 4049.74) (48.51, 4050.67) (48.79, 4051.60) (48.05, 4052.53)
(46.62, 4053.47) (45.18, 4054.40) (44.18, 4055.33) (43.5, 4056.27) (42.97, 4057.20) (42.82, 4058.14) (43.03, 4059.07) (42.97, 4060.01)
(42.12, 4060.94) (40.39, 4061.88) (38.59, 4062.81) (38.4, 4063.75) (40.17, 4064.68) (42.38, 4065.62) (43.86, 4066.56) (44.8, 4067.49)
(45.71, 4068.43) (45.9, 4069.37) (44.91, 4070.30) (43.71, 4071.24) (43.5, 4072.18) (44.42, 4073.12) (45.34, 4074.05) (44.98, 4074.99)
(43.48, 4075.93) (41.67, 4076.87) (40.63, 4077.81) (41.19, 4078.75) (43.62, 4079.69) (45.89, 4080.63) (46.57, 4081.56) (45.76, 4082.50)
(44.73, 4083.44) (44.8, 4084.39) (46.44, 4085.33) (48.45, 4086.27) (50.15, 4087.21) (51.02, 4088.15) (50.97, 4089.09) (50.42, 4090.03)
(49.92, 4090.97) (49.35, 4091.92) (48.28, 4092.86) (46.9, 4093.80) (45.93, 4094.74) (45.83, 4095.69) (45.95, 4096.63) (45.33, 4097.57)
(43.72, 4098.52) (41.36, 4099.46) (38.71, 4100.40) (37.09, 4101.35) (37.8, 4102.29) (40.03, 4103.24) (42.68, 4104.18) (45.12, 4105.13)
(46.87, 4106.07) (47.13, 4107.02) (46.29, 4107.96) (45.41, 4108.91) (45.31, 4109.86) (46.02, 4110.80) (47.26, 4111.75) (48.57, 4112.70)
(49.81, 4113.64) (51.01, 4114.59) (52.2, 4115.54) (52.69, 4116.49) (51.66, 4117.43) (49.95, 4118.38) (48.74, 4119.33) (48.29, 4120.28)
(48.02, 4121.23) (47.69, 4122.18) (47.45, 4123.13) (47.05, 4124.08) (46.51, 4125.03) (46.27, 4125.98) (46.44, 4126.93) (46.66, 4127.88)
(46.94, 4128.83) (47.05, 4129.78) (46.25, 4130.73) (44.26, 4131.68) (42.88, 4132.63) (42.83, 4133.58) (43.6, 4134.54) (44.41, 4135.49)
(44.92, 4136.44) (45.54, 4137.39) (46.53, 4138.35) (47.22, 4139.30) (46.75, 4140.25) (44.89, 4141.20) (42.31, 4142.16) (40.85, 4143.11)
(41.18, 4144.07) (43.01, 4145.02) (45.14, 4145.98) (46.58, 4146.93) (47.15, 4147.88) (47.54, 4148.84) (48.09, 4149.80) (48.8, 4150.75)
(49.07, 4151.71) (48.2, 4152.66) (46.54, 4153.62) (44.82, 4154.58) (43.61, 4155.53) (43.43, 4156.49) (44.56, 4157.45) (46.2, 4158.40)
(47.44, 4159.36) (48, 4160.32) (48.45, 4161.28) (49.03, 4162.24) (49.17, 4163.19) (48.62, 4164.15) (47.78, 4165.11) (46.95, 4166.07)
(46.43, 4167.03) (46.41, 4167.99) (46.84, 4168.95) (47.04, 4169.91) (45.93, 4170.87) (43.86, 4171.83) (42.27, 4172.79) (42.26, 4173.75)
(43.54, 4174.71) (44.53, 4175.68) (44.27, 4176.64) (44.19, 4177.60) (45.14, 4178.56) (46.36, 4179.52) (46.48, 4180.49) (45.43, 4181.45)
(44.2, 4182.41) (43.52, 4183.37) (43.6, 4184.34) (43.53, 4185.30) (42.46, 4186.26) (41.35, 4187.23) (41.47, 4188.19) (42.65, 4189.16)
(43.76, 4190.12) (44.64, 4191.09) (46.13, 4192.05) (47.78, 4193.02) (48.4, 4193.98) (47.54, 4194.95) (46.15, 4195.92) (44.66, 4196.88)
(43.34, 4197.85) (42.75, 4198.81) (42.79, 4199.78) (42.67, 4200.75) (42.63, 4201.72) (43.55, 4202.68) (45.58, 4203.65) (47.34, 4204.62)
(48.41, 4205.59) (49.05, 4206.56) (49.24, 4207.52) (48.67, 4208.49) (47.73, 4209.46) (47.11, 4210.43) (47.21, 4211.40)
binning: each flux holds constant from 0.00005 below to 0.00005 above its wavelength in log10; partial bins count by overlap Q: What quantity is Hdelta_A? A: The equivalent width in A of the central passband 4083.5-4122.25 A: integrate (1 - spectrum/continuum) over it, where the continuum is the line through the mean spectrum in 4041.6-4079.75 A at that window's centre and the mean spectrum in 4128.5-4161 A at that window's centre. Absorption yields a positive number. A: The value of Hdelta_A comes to -2.2 A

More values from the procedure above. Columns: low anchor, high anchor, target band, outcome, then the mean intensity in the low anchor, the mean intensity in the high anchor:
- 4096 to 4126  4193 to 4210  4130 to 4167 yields 0.2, 46.2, 46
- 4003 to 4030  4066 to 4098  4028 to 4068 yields 2.2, 45.7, 45.9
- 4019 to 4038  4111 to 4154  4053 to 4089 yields 1.2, 44.9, 46.8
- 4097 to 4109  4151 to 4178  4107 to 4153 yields -2.6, 42.8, 46.1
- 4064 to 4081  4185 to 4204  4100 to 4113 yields 0.0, 43.6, 44.2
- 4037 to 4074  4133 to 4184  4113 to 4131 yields -1.4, 43.6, 45.6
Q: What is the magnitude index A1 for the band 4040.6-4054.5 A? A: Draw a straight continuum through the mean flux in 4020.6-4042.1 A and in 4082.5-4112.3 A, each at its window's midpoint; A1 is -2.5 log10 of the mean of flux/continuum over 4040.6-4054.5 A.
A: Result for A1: 0.055 mag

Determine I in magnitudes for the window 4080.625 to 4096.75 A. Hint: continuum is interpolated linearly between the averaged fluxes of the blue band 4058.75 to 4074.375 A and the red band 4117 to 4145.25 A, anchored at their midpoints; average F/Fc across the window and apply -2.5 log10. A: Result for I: -0.09 mag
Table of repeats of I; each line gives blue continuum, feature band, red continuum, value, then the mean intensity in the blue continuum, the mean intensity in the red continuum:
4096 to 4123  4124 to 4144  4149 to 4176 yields 0.03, 46.1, 46.4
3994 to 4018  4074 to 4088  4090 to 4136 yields 0.02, 44.8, 46.2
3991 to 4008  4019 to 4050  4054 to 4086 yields 0.00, 44.1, 43.5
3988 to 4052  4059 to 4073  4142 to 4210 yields 0.05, 44.6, 45.5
